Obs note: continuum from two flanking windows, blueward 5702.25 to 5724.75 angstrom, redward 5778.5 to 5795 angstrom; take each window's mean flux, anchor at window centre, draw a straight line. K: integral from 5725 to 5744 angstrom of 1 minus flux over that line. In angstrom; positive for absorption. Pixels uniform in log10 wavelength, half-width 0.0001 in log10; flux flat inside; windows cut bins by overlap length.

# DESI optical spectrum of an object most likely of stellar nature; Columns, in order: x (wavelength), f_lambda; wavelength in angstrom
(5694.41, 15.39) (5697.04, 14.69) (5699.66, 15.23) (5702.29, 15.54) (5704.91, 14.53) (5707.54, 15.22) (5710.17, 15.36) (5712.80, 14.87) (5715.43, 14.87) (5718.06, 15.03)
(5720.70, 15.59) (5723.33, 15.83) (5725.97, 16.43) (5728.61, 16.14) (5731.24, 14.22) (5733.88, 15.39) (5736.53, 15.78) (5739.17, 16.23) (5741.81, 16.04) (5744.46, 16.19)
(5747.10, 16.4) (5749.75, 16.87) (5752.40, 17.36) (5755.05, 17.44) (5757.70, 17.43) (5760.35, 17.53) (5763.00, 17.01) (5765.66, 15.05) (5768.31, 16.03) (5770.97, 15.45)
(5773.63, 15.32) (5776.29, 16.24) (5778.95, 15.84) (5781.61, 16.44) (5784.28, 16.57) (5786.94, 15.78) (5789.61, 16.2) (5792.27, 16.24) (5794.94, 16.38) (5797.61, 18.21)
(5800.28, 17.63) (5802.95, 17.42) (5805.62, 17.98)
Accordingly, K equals -0.3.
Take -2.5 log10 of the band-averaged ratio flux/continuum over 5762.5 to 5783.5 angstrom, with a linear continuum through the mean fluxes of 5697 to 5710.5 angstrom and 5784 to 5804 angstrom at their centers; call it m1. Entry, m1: 0.036 mag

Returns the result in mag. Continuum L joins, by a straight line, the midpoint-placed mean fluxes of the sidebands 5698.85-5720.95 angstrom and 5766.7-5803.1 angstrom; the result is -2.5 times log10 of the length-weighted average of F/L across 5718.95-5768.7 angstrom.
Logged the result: -0.04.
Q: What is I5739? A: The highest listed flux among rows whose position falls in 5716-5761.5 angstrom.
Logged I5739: 17.53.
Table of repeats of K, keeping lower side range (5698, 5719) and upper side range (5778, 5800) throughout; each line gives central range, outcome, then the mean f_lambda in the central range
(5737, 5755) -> -0.9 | 16.5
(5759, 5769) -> -0.2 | 16.4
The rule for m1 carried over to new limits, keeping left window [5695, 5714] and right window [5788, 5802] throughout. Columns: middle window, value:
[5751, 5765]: -0.07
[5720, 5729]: -0.04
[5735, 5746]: -0.02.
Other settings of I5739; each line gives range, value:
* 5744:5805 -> 18.21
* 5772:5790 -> 16.57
